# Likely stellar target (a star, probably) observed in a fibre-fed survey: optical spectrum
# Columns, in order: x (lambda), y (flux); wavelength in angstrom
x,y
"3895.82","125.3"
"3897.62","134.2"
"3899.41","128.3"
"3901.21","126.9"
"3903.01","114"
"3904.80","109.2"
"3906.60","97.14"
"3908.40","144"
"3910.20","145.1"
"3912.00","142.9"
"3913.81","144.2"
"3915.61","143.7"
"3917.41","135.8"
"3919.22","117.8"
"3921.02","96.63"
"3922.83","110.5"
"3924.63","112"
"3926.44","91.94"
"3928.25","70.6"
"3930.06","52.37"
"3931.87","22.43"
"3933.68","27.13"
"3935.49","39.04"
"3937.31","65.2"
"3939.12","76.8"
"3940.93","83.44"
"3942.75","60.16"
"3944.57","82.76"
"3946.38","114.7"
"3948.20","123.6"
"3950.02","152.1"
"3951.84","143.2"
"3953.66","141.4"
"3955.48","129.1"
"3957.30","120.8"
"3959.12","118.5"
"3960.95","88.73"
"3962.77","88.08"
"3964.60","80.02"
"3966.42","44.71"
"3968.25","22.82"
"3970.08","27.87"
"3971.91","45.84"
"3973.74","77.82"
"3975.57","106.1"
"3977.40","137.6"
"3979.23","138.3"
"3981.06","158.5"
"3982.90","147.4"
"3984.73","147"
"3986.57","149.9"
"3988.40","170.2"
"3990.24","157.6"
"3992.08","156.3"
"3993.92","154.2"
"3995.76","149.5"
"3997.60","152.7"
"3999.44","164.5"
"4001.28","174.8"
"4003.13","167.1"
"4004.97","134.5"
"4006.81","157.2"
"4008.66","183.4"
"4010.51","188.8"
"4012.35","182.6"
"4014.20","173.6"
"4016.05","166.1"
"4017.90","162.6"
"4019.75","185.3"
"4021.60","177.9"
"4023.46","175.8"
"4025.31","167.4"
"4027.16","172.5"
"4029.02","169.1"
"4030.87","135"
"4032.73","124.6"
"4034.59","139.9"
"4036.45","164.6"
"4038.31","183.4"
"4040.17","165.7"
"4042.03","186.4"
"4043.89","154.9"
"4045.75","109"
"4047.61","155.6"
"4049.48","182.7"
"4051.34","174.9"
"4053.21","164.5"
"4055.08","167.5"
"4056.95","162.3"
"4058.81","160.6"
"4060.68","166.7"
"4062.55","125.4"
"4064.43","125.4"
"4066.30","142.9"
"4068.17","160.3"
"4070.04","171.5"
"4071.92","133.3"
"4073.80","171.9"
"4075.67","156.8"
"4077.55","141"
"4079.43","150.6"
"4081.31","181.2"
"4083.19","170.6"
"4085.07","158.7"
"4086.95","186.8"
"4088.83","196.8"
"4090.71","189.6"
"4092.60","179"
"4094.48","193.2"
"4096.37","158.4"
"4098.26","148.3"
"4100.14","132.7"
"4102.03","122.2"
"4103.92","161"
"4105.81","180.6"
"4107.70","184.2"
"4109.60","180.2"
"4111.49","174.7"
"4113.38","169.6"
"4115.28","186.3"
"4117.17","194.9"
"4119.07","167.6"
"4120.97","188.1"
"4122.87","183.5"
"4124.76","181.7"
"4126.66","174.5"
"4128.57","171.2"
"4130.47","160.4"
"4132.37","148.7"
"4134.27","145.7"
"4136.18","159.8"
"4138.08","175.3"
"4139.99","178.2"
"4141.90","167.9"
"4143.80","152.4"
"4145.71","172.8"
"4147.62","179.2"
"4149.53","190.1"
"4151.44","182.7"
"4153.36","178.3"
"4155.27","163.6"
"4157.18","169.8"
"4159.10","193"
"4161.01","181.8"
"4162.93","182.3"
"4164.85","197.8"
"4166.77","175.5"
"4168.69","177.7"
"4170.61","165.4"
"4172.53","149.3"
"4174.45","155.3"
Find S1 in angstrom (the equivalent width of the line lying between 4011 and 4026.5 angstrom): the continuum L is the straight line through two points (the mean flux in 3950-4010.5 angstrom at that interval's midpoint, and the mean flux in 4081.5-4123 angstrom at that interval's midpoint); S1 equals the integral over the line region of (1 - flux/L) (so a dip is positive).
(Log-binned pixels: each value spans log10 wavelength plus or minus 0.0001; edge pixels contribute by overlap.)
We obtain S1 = -3.55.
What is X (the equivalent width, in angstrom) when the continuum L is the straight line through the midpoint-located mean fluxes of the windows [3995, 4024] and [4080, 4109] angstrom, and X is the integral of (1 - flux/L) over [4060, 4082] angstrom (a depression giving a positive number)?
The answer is 2.3 angstrom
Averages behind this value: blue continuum 169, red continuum 169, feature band 152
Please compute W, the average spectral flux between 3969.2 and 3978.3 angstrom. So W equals 79.2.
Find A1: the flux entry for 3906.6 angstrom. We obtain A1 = 97.14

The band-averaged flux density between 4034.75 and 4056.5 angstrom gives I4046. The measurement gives 164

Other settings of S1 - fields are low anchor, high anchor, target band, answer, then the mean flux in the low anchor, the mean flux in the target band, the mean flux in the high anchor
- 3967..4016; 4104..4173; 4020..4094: -3.4 angstrom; 139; 162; 175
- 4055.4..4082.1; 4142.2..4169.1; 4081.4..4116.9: -2.0 angstrom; 154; 171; 178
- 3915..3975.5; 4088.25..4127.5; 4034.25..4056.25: -3.5 angstrom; 88.1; 163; 173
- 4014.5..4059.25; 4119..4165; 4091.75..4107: 0.9 angstrom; 163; 160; 174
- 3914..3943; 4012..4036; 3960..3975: 7.1 angstrom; 83.6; 60.6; 164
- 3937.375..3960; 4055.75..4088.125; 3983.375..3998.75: -3.4 angstrom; 111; 155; 157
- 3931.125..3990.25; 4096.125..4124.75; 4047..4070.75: -2.2 angstrom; 99.1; 158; 170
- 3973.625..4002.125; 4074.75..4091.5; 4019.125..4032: -0.9 angstrom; 148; 168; 170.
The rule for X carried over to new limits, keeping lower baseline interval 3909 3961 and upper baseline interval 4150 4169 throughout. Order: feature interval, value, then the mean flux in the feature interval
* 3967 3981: 4.0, 83.5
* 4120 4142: 0.1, 170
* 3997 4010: -3.8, 163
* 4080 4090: -1.5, 178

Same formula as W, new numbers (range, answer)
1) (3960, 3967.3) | 75.7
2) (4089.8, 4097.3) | 180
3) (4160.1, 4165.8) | 187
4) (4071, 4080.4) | 151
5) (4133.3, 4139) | 160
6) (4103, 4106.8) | 171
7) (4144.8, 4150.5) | 181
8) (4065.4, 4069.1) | 152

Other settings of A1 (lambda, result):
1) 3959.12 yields 118.5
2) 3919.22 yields 117.8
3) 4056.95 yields 162.3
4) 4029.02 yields 169.1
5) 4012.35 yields 182.6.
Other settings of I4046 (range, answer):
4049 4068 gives 157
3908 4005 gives 112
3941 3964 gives 112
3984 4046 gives 163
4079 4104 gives 167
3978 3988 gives 149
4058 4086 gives 154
